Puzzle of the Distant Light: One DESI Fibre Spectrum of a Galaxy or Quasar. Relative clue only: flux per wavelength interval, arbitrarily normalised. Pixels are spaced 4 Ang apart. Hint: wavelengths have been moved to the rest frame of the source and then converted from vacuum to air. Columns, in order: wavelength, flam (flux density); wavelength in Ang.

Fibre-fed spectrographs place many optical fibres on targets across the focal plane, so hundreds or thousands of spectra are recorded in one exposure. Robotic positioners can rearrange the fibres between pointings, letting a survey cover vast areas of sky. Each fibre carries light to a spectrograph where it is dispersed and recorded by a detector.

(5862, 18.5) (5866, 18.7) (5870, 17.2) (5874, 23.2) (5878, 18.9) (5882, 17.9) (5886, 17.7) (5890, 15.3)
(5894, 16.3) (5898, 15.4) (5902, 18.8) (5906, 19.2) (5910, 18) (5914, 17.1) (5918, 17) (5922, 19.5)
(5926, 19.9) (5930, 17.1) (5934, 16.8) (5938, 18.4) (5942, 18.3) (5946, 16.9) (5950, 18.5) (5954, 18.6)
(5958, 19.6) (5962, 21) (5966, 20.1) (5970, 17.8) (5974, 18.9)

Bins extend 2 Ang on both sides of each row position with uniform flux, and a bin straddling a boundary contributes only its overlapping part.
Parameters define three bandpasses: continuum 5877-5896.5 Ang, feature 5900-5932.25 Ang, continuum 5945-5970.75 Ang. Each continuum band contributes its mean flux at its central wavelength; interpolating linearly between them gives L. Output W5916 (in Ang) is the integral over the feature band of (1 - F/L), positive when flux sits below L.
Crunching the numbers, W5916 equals -0.7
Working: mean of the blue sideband 17.1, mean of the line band 18.3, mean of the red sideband 19.1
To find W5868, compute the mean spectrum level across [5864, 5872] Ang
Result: 17.9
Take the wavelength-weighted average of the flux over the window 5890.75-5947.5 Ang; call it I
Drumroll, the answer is 17.7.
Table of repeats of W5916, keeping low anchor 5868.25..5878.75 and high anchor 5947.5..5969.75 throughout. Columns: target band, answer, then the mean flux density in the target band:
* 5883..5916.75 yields 4.3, 17.2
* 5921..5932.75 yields 0.6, 18.6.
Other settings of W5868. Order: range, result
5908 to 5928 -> 18.3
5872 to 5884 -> 20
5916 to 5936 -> 18.1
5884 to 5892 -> 16.5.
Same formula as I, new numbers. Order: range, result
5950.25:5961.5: 19.3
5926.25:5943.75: 17.9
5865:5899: 17.9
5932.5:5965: 18.6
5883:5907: 17.1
